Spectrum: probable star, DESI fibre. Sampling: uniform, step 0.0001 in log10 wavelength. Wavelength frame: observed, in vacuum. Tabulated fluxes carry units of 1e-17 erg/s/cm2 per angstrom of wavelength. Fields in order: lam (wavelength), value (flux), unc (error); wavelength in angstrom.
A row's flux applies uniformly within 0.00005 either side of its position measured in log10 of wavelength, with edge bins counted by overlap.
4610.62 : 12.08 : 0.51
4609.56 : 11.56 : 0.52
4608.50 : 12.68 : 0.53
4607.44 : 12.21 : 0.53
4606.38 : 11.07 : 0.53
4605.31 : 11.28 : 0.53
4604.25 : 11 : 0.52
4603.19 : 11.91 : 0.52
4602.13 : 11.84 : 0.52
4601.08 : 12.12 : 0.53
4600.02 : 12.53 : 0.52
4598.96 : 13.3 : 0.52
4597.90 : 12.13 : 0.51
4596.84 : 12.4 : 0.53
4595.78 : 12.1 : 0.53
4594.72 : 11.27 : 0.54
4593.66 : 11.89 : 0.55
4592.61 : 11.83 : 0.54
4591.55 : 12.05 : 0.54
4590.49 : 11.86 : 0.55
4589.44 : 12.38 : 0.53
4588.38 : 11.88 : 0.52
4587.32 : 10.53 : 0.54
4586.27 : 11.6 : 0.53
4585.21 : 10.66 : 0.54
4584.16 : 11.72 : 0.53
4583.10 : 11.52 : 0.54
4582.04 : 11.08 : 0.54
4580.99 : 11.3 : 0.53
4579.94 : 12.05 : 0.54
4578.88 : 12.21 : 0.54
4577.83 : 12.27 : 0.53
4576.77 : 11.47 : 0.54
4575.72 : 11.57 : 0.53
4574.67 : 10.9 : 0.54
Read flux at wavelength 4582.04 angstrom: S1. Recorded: 11.08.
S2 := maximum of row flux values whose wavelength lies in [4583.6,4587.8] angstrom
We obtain 11.72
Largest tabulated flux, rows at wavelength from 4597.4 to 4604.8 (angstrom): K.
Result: 13.3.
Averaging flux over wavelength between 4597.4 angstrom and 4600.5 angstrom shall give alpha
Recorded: 12.7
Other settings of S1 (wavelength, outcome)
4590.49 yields 11.86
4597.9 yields 12.13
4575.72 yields 11.57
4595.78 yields 12.1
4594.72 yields 11.27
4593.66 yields 11.89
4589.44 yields 12.38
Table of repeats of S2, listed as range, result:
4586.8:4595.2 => 12.38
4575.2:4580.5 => 12.27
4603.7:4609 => 12.68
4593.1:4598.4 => 12.4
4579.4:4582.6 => 12.05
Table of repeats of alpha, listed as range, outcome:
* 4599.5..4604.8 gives 11.9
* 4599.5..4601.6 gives 12.3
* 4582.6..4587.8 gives 11.2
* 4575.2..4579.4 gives 11.9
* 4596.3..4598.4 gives 12.2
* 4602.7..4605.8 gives 11.4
